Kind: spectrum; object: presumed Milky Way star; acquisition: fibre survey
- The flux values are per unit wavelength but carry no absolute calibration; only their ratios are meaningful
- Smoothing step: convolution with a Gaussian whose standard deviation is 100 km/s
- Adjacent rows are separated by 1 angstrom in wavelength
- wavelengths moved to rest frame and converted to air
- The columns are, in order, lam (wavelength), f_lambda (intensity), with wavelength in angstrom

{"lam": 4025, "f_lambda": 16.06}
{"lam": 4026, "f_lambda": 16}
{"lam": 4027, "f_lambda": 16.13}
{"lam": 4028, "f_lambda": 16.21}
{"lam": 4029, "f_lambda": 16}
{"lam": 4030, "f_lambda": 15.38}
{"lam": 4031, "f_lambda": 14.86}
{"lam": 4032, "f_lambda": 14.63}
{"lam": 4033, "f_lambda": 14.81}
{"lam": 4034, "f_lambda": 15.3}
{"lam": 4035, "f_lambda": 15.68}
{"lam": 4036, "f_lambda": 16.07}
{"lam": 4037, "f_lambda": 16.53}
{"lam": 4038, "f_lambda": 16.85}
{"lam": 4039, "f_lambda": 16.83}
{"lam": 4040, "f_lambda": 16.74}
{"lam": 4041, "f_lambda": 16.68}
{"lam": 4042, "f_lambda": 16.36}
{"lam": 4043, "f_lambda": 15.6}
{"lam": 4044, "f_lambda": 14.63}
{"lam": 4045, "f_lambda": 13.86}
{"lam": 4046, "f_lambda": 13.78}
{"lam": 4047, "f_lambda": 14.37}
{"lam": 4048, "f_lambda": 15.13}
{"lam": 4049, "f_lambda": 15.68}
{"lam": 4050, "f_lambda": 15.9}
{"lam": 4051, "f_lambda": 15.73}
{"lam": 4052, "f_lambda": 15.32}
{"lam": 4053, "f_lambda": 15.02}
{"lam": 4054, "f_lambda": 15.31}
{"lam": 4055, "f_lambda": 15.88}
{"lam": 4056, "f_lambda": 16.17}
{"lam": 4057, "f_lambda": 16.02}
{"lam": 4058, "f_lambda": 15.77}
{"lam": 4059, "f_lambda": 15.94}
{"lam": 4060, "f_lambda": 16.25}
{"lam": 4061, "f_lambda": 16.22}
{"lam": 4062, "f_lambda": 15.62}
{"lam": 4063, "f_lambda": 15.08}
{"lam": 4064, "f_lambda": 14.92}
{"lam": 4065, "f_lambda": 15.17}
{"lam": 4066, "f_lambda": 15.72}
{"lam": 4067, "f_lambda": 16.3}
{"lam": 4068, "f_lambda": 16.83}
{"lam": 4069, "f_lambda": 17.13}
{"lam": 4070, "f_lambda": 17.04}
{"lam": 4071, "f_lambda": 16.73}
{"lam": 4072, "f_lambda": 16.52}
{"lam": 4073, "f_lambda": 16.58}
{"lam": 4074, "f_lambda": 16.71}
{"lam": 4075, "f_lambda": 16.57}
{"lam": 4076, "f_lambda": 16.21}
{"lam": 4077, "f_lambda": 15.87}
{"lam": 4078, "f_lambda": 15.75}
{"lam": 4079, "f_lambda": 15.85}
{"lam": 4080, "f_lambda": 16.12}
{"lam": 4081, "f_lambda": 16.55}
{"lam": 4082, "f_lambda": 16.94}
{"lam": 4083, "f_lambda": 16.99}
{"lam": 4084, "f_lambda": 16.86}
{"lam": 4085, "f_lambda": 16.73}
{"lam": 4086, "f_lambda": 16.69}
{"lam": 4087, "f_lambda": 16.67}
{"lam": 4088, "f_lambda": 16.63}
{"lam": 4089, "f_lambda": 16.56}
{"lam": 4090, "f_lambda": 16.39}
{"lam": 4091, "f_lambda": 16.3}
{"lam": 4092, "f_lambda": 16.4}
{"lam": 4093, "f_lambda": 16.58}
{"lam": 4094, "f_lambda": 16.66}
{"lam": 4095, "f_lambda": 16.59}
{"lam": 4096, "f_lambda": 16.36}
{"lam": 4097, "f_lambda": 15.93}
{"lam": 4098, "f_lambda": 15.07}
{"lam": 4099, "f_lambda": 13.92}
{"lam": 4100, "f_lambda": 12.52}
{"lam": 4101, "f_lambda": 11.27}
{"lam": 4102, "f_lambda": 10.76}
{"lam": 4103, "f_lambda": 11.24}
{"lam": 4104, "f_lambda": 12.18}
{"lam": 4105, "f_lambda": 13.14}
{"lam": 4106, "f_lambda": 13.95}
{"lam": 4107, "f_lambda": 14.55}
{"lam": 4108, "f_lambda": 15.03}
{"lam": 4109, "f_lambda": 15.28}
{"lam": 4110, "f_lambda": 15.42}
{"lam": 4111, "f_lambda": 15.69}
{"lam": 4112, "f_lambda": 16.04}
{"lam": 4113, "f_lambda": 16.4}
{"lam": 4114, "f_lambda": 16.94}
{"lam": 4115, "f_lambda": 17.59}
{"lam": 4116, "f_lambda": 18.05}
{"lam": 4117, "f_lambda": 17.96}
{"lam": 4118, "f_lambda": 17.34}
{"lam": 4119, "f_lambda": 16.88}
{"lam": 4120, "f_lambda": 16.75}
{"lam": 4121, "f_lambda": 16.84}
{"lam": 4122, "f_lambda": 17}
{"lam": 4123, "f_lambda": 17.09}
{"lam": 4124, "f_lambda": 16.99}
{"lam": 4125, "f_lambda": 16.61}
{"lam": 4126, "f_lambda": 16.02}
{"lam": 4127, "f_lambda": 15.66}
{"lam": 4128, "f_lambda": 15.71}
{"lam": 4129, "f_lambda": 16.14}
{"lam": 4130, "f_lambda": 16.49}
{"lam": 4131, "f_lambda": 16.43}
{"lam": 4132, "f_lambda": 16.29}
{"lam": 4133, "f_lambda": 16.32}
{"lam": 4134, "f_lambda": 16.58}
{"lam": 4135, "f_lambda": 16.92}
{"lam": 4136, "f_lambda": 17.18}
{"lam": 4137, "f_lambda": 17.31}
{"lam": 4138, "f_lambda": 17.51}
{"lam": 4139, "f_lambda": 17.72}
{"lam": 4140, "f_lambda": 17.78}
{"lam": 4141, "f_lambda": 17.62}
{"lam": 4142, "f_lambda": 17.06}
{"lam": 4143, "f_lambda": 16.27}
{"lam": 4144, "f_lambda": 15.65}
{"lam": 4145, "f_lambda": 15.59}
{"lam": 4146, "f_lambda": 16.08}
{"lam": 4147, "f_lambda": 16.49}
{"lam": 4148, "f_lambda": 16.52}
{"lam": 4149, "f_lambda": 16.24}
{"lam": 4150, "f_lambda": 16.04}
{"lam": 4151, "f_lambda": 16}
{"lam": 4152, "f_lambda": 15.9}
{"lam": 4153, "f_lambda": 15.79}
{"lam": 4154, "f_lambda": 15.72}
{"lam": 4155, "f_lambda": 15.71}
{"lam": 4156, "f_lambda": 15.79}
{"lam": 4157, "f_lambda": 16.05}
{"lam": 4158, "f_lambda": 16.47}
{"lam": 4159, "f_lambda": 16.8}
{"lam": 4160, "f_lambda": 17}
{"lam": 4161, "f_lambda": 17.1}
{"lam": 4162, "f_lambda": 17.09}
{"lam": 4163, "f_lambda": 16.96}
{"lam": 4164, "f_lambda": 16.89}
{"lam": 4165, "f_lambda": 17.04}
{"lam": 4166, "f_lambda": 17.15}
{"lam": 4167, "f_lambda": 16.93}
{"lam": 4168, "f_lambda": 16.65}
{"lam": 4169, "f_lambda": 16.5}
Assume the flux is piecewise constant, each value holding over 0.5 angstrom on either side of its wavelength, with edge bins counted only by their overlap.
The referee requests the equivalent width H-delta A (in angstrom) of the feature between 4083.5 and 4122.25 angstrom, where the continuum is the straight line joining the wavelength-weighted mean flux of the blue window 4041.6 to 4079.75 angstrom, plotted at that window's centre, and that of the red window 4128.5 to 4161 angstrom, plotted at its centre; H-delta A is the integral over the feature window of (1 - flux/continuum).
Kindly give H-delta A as 1.3 angstrom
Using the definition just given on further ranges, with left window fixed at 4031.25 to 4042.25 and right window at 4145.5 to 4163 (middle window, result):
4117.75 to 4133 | -0.3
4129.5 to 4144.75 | -0.6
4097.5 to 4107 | 2.0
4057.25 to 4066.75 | 0.2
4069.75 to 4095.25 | -0.6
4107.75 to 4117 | -0.1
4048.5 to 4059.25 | 0.2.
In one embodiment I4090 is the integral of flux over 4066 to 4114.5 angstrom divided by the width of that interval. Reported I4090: 15.7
